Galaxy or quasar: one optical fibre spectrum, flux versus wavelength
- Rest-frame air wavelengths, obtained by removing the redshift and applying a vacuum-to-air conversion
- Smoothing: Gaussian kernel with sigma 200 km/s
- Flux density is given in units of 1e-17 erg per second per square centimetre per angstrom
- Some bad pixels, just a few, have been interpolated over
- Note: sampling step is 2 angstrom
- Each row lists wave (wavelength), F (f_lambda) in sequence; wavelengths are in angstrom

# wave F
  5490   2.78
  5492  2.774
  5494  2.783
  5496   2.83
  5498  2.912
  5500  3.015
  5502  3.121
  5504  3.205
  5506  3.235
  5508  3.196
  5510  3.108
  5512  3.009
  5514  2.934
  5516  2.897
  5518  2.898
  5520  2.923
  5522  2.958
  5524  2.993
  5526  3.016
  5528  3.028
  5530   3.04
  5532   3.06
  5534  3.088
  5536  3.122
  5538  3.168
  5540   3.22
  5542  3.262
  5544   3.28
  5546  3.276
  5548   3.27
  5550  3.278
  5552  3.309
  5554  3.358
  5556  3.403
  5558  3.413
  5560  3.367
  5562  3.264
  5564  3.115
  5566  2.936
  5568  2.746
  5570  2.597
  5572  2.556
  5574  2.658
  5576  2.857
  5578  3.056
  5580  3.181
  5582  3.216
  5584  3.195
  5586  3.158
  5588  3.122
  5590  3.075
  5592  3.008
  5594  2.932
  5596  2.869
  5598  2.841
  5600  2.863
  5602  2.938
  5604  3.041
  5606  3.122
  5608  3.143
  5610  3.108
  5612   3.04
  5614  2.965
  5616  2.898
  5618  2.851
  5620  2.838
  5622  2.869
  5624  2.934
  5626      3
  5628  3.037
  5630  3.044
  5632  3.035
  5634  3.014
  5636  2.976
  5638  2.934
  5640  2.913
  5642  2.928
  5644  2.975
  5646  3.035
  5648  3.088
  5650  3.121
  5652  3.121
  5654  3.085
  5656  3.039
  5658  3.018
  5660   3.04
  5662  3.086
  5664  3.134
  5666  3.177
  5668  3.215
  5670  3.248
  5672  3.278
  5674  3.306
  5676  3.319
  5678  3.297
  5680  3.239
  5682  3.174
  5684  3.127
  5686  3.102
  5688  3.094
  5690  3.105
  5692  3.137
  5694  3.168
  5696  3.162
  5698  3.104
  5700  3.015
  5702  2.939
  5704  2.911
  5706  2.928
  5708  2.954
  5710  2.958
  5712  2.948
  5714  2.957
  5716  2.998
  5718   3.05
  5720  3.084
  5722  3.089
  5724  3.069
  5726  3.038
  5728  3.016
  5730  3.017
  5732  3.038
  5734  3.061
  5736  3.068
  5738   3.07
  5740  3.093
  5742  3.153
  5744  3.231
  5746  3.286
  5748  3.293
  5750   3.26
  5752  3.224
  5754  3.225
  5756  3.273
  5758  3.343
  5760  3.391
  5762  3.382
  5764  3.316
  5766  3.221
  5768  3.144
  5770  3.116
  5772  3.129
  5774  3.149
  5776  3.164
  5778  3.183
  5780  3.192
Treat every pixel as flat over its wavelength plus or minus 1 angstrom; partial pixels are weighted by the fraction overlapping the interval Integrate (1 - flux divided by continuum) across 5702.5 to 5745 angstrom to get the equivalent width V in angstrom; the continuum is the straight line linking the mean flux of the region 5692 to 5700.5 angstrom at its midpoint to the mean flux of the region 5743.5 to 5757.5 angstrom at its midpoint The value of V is 2.1 angstrom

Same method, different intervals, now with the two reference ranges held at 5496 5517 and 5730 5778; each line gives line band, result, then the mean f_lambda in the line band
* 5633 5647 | 0.7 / 2.97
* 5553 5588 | 0.3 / 3.06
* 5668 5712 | 0.5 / 3.12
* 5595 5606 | 0.6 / 2.93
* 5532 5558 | -1.5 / 3.25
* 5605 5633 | 1.1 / 2.99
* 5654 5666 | 0.3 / 3.07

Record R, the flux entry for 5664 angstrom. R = 3.134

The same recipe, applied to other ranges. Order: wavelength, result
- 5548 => 3.27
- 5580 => 3.181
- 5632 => 3.035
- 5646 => 3.035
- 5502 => 3.121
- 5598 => 2.841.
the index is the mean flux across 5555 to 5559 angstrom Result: 3.41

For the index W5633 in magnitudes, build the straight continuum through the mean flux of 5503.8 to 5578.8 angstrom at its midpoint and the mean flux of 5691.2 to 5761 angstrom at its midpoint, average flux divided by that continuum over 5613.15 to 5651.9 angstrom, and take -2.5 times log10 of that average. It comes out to 0.041 mag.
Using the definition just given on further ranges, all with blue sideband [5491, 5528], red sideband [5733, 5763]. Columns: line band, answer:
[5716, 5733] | 0.053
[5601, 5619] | 0.027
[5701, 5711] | 0.087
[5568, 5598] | 0.040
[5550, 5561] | -0.111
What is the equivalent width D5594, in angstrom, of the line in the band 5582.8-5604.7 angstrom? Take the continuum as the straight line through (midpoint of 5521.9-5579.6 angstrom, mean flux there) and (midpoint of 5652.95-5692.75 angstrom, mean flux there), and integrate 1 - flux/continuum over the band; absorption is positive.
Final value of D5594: 0.8 angstrom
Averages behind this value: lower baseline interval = 3.1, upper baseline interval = 3.16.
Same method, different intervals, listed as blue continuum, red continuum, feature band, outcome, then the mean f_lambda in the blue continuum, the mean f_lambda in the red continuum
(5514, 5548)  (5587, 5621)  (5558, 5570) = -0.2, 3.08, 2.98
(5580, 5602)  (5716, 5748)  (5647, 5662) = -0.1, 3.03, 3.09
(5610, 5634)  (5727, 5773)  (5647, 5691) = -1.6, 2.96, 3.19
